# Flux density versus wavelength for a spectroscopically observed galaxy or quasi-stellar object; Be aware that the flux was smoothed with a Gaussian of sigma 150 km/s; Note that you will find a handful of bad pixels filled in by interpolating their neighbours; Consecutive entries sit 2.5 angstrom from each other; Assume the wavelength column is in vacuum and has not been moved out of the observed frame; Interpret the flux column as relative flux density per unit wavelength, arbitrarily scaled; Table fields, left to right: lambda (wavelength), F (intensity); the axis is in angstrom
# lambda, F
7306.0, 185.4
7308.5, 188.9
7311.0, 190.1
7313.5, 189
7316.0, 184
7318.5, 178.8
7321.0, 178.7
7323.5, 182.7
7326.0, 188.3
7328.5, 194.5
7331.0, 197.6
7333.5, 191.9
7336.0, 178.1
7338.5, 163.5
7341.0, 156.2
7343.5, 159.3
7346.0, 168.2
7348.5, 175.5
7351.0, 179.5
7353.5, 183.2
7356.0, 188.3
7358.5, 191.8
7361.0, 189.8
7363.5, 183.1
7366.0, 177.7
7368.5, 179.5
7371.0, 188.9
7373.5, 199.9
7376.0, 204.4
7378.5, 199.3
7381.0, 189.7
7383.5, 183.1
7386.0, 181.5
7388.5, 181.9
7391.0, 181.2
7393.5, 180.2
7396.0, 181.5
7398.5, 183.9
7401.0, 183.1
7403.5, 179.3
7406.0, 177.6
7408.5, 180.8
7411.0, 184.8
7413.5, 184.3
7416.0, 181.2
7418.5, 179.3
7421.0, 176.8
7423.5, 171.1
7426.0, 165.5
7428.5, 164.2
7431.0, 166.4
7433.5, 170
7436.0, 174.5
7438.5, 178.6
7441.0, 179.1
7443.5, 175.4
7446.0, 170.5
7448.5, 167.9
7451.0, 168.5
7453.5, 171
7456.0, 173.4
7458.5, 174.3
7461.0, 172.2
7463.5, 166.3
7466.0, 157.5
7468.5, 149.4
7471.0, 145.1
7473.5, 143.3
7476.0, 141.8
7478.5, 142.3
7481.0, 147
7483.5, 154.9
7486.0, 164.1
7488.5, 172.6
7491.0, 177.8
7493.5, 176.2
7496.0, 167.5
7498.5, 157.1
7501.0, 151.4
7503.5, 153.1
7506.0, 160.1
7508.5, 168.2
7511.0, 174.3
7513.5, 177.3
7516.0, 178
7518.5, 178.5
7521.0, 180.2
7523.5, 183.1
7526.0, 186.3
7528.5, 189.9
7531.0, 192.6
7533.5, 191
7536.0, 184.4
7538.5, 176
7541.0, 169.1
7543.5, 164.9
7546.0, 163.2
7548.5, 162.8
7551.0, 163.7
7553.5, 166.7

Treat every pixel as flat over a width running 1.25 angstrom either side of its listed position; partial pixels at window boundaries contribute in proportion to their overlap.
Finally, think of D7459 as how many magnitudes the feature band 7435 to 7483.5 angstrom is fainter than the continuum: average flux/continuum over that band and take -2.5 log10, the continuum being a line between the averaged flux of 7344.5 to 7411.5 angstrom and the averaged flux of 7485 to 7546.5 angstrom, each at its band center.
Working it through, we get 0.10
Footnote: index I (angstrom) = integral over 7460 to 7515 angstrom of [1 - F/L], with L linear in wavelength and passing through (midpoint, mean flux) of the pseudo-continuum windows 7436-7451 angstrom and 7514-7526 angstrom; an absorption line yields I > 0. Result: 5.5 angstrom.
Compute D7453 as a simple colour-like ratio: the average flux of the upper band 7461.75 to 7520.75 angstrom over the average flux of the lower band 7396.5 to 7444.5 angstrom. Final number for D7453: 0.91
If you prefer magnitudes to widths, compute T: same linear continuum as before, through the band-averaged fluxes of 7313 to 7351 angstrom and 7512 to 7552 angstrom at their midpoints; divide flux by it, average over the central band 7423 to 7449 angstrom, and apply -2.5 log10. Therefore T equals 0.04 mag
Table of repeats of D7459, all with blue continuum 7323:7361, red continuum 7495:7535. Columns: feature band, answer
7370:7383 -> -0.10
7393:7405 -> -0.02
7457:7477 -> 0.13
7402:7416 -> -0.02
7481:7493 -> 0.06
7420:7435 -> 0.05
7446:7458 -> 0.04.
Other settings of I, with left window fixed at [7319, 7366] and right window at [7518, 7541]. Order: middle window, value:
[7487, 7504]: 1.6 angstrom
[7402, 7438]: 1.3 angstrom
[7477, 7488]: 1.8 angstrom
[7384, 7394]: 0.0 angstrom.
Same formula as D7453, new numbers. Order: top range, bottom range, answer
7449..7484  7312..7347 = 0.88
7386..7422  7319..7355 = 1.02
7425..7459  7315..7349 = 0.96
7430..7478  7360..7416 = 0.89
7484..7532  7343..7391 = 0.93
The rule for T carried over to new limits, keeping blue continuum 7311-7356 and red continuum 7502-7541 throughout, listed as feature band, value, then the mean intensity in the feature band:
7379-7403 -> -0.024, 183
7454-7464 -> 0.041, 172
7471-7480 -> 0.240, 143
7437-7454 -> 0.034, 173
